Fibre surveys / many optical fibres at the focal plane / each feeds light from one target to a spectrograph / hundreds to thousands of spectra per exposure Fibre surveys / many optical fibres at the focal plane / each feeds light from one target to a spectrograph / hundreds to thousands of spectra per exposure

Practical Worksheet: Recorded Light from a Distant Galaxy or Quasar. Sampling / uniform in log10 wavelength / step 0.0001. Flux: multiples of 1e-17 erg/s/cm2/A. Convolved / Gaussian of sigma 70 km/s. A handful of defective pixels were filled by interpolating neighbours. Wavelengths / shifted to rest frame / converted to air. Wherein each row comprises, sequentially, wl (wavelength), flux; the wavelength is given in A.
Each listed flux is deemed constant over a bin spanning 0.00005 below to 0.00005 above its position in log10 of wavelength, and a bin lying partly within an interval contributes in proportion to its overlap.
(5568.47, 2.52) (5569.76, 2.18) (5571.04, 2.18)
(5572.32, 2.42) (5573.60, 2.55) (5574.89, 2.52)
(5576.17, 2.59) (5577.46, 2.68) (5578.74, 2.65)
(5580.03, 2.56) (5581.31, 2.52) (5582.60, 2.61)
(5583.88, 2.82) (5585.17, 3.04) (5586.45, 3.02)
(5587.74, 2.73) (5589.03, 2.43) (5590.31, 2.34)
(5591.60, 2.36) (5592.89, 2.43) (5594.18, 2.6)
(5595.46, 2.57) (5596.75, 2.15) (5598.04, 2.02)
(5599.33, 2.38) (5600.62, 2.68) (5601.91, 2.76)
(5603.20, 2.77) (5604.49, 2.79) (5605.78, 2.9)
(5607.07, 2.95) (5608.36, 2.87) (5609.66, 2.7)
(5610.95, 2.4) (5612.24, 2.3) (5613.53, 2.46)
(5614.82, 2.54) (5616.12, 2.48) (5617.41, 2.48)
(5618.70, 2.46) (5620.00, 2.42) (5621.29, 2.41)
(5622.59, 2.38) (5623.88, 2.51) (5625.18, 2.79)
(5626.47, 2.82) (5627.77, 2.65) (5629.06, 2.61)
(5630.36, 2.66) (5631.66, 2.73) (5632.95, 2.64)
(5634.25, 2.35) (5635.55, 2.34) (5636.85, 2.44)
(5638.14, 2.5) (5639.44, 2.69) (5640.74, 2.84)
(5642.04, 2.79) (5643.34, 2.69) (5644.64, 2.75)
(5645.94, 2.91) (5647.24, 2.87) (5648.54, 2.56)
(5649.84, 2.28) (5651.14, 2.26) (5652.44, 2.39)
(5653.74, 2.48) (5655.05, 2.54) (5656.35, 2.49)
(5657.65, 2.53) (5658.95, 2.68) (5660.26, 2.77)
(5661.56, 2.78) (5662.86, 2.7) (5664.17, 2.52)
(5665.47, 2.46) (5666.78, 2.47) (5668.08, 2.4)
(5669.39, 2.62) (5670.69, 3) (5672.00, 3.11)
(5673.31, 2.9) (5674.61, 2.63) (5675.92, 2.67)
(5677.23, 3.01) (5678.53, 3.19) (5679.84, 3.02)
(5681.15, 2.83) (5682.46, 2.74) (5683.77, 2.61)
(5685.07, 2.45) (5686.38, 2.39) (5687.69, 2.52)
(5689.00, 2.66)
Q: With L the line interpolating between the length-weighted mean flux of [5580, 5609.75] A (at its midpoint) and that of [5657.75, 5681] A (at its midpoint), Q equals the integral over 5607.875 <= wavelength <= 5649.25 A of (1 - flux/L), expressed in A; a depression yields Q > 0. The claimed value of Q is 1.4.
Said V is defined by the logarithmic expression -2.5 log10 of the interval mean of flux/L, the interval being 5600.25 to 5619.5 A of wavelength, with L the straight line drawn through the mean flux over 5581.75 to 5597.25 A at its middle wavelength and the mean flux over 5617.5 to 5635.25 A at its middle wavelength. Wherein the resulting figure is -0.02 mag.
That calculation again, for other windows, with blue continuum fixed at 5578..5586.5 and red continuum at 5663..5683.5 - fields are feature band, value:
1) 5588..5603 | 0.120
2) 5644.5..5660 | 0.080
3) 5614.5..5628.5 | 0.084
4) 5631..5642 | 0.070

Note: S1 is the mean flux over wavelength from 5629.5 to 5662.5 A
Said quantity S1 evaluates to 2.6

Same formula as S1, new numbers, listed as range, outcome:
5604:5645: 2.6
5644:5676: 2.63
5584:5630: 2.58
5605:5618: 2.61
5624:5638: 2.6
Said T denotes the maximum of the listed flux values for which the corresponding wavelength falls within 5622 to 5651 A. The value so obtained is 2.91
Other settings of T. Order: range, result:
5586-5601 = 3.02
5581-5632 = 3.04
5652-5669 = 2.78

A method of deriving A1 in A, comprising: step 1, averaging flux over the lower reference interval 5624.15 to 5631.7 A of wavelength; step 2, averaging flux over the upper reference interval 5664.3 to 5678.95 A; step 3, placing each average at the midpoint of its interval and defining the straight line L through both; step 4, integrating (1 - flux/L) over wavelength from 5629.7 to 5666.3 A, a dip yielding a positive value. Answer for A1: 1.7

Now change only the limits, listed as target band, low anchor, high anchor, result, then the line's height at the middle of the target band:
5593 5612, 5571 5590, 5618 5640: -0.02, 2.6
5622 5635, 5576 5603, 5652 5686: 0.09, 2.63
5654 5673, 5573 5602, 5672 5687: 0.67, 2.75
